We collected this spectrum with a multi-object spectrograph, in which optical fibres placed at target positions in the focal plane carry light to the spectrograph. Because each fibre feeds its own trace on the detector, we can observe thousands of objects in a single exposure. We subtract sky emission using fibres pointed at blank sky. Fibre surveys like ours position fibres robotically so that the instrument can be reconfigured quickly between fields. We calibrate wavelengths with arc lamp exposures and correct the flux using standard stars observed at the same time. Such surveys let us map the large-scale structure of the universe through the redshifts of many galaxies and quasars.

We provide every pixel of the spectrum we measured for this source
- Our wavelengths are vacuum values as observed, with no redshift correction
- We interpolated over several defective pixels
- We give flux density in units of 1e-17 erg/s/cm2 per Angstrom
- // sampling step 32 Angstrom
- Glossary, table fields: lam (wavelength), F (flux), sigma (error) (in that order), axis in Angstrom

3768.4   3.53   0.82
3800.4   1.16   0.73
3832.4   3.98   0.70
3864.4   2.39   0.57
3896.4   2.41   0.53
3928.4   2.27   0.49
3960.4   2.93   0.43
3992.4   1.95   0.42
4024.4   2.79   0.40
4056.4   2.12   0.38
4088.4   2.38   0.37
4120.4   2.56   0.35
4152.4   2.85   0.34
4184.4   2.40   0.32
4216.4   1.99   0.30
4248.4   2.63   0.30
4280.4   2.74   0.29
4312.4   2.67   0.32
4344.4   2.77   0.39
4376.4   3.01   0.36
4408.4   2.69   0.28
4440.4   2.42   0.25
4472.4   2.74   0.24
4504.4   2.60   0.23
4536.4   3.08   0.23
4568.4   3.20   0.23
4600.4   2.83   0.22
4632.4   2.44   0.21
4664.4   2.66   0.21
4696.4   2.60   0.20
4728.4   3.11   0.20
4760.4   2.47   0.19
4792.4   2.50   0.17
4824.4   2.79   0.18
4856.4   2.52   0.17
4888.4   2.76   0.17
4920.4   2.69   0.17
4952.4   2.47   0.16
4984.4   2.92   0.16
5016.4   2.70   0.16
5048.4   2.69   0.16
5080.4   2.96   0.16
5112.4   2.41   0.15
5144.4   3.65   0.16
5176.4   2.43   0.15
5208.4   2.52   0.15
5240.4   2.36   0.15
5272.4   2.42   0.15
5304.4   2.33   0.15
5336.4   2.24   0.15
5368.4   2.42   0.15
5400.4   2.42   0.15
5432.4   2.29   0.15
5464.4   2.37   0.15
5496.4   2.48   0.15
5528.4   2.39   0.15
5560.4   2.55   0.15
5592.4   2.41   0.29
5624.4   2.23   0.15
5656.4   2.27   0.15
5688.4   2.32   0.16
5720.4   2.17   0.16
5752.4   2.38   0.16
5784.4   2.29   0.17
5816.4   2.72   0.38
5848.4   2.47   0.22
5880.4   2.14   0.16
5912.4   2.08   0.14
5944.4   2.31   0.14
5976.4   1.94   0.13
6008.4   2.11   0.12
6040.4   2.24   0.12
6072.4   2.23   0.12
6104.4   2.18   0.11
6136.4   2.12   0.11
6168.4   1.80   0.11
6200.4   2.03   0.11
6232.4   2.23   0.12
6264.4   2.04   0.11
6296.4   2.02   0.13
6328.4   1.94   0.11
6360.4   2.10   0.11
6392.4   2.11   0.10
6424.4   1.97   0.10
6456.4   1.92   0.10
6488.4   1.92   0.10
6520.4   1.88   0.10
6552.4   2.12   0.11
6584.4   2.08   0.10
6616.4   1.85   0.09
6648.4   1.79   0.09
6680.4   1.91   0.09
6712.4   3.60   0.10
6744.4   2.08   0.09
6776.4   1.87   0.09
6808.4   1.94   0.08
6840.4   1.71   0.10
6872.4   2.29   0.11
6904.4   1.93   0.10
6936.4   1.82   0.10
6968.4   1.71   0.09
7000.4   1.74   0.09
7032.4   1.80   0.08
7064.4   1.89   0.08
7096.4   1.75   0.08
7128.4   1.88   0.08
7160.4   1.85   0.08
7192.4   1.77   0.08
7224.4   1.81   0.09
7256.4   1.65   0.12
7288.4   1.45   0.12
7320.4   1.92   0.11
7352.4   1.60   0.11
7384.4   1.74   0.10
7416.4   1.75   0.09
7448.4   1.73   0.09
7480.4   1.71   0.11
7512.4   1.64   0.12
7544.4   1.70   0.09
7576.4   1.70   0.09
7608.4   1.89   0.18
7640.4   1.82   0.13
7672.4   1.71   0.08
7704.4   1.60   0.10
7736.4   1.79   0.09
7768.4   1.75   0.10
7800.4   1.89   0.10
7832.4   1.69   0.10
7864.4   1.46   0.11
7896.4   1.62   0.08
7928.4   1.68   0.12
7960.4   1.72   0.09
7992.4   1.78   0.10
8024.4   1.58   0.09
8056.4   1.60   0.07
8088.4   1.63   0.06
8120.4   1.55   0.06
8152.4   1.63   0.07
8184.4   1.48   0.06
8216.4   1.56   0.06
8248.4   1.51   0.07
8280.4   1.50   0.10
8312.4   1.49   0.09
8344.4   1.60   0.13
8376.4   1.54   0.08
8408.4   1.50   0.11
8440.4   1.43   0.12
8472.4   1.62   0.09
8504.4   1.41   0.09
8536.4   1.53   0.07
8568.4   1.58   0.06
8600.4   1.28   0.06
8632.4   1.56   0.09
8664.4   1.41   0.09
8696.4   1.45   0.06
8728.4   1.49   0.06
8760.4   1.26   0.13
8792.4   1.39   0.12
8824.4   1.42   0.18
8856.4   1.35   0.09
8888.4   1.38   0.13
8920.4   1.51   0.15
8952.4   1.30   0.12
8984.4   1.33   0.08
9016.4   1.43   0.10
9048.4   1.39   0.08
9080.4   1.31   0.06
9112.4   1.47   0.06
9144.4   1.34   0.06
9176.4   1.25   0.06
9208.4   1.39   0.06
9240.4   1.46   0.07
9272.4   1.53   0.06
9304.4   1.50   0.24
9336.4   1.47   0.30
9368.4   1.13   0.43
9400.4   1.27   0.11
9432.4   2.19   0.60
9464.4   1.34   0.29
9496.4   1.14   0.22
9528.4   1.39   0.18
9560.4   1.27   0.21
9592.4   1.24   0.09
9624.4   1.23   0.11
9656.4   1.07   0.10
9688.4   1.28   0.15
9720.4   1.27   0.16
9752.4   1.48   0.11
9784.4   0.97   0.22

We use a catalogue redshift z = 0.024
